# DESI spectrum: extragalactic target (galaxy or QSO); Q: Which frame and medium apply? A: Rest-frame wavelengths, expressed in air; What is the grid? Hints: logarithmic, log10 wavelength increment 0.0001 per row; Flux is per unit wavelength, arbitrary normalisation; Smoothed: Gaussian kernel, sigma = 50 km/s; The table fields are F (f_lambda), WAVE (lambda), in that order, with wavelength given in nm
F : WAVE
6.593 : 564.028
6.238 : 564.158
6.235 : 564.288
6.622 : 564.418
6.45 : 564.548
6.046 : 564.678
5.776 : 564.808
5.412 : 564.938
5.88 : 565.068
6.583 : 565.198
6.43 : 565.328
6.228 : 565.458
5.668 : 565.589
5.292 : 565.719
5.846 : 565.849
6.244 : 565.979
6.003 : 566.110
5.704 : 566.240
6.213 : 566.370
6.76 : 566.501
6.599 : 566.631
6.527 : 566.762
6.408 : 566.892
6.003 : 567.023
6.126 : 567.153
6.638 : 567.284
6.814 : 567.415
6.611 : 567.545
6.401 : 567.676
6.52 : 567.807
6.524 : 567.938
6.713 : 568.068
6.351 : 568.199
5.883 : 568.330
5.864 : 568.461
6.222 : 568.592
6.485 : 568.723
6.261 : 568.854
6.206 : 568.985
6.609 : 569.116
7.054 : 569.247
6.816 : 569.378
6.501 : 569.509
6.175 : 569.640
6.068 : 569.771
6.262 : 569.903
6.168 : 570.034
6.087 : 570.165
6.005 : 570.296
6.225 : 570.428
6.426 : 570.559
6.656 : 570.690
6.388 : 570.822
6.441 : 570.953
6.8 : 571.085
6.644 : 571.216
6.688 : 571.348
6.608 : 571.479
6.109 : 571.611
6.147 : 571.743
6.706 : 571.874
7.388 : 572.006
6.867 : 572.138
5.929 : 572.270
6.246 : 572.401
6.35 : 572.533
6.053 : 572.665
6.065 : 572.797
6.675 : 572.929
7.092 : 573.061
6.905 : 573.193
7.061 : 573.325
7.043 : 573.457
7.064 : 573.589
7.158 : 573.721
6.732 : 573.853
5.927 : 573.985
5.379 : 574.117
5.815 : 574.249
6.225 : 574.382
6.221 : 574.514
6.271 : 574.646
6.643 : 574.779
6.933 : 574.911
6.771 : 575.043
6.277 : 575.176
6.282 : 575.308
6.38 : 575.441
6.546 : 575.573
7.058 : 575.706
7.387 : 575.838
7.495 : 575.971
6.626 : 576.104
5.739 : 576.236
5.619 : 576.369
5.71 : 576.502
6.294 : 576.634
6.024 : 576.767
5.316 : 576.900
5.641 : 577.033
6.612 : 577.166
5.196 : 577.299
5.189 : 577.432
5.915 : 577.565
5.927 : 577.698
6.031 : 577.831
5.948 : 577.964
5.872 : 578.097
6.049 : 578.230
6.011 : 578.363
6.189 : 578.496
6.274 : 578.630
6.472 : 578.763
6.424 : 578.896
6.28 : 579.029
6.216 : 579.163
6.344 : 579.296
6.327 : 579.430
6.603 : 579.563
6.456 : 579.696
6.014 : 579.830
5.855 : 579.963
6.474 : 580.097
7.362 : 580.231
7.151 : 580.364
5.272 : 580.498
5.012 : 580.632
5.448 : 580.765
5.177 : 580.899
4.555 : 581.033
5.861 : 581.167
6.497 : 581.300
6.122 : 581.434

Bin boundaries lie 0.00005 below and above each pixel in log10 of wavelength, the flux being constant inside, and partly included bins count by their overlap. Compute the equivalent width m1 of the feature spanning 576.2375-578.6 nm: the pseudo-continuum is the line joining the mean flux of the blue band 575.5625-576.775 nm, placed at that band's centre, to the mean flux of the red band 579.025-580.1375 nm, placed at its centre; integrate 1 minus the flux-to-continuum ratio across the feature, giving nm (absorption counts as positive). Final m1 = 0.20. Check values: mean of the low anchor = 6.47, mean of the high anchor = 6.28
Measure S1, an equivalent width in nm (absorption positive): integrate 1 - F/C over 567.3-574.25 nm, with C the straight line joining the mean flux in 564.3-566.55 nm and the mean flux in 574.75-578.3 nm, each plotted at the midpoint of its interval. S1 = -0.38 nm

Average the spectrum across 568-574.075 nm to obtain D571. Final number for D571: 6.48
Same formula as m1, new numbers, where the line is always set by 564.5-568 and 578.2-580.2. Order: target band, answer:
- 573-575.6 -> -0.11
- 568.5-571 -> -0.05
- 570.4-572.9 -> -0.09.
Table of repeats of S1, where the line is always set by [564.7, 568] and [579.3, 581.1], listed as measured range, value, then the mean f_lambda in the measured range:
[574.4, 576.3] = -0.170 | 6.61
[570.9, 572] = -0.079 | 6.56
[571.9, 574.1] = -0.191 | 6.63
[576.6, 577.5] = 0.045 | 5.73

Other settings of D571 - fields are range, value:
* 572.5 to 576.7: 6.5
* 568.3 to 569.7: 6.38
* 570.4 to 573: 6.48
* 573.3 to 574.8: 6.44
